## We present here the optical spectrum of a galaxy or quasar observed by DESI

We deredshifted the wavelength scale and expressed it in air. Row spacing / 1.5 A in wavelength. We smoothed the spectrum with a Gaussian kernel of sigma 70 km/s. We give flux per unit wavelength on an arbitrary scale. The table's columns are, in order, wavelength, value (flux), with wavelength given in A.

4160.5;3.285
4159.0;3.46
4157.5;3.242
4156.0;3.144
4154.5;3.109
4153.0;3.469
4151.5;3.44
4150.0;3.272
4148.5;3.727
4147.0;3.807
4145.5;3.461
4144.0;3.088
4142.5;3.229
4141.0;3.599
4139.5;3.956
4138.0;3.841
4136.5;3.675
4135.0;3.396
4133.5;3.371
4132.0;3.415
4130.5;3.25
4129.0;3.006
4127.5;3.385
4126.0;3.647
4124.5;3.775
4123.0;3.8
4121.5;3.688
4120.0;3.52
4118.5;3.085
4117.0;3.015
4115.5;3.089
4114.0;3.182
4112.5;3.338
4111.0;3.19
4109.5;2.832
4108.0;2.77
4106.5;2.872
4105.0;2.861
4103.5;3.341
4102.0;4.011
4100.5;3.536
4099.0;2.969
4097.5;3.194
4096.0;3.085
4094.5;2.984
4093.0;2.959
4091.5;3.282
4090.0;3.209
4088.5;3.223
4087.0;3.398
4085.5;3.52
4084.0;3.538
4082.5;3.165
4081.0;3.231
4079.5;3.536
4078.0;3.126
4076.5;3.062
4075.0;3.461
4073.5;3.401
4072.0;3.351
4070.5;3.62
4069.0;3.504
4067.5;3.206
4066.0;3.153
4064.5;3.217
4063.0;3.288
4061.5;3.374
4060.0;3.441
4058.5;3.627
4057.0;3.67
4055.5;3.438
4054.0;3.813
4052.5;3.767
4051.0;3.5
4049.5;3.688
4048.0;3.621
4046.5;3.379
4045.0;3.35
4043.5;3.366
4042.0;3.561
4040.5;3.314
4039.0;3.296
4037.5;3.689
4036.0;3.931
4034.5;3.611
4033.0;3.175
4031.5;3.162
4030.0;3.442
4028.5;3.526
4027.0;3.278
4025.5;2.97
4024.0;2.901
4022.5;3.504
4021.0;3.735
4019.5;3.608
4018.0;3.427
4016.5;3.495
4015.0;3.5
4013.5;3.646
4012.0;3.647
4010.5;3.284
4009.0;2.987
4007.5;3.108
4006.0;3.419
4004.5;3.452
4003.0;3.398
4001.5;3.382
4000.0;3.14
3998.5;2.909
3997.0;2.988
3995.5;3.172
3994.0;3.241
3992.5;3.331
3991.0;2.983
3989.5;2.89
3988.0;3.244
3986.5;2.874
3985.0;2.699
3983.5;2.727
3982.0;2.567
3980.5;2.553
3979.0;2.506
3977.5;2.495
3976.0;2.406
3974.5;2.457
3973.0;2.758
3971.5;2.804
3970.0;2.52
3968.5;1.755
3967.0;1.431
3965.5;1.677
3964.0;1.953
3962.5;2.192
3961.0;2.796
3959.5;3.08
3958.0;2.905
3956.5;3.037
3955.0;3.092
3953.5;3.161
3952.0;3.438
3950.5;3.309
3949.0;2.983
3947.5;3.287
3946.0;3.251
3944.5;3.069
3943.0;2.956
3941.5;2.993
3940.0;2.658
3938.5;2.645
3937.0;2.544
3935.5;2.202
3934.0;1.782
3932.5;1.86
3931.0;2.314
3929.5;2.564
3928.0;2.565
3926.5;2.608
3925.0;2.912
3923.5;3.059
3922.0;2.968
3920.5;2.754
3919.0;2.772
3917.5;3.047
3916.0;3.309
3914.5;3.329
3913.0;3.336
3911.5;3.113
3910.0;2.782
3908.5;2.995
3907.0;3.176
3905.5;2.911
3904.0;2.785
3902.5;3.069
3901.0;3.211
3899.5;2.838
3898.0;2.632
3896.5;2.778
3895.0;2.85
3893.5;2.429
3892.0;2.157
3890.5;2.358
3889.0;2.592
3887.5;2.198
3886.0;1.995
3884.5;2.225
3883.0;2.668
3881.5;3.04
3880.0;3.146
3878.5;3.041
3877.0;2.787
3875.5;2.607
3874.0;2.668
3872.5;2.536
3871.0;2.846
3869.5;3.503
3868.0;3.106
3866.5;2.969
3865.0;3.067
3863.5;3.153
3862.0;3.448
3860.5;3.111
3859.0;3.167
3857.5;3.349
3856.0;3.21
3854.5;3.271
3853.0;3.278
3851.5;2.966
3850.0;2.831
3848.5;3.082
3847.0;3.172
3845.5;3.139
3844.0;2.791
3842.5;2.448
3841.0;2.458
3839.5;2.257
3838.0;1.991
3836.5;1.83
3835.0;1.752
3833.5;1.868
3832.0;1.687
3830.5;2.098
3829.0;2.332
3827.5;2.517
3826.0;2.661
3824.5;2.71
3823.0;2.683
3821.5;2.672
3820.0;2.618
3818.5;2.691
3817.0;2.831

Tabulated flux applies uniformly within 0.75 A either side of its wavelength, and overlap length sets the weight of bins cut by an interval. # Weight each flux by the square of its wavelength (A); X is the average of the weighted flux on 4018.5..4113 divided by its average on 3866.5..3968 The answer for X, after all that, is 1.31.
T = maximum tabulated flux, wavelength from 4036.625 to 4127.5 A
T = 4.011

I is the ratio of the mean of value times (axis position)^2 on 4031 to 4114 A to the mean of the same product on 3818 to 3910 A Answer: 1.36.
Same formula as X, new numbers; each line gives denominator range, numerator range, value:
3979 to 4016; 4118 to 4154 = 1.20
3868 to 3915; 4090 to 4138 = 1.31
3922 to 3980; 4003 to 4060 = 1.37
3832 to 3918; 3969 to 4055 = 1.23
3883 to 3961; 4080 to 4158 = 1.31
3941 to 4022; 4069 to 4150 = 1.20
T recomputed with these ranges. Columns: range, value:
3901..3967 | 3.438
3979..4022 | 3.735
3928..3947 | 3.251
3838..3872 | 3.503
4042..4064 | 3.813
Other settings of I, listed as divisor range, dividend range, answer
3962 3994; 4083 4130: 1.37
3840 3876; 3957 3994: 0.91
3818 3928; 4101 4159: 1.38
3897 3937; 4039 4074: 1.33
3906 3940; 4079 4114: 1.27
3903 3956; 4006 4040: 1.24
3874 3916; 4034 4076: 1.35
